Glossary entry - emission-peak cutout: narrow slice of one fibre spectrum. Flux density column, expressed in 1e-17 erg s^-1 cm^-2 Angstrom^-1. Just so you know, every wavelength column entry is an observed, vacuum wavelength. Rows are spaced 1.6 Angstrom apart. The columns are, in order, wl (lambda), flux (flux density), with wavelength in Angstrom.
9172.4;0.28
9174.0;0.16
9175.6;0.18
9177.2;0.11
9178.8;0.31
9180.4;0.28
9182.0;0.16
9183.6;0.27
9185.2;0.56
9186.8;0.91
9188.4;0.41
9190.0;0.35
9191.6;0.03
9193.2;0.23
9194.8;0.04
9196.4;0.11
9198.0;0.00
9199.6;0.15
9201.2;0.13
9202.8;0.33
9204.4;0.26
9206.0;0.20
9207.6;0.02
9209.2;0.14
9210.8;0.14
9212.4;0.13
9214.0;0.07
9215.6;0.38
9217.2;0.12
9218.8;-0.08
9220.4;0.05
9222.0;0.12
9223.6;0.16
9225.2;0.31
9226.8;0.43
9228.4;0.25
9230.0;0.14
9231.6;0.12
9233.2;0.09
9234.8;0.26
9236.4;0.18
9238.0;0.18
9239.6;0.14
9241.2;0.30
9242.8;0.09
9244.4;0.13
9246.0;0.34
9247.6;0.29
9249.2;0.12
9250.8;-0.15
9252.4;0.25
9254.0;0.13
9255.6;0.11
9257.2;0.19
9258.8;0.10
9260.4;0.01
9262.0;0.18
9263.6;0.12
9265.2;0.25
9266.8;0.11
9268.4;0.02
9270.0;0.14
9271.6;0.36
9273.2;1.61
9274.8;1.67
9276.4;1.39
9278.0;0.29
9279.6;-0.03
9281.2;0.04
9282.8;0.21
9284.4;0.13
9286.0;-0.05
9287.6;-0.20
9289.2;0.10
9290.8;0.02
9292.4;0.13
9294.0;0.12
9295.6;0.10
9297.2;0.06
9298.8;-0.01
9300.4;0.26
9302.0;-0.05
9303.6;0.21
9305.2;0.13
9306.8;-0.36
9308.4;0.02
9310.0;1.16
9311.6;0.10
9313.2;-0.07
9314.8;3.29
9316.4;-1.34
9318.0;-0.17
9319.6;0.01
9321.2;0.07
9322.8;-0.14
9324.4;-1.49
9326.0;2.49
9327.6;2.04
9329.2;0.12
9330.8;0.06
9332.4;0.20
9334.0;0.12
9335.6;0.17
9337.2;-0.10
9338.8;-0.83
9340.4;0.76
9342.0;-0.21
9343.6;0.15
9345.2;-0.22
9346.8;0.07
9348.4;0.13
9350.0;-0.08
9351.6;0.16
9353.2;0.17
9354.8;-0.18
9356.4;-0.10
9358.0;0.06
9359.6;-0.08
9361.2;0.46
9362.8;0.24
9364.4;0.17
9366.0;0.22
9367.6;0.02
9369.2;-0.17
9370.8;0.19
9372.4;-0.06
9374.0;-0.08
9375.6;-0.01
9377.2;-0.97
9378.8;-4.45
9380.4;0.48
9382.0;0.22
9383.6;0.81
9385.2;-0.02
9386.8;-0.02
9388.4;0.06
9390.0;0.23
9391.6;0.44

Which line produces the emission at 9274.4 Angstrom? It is [O III]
